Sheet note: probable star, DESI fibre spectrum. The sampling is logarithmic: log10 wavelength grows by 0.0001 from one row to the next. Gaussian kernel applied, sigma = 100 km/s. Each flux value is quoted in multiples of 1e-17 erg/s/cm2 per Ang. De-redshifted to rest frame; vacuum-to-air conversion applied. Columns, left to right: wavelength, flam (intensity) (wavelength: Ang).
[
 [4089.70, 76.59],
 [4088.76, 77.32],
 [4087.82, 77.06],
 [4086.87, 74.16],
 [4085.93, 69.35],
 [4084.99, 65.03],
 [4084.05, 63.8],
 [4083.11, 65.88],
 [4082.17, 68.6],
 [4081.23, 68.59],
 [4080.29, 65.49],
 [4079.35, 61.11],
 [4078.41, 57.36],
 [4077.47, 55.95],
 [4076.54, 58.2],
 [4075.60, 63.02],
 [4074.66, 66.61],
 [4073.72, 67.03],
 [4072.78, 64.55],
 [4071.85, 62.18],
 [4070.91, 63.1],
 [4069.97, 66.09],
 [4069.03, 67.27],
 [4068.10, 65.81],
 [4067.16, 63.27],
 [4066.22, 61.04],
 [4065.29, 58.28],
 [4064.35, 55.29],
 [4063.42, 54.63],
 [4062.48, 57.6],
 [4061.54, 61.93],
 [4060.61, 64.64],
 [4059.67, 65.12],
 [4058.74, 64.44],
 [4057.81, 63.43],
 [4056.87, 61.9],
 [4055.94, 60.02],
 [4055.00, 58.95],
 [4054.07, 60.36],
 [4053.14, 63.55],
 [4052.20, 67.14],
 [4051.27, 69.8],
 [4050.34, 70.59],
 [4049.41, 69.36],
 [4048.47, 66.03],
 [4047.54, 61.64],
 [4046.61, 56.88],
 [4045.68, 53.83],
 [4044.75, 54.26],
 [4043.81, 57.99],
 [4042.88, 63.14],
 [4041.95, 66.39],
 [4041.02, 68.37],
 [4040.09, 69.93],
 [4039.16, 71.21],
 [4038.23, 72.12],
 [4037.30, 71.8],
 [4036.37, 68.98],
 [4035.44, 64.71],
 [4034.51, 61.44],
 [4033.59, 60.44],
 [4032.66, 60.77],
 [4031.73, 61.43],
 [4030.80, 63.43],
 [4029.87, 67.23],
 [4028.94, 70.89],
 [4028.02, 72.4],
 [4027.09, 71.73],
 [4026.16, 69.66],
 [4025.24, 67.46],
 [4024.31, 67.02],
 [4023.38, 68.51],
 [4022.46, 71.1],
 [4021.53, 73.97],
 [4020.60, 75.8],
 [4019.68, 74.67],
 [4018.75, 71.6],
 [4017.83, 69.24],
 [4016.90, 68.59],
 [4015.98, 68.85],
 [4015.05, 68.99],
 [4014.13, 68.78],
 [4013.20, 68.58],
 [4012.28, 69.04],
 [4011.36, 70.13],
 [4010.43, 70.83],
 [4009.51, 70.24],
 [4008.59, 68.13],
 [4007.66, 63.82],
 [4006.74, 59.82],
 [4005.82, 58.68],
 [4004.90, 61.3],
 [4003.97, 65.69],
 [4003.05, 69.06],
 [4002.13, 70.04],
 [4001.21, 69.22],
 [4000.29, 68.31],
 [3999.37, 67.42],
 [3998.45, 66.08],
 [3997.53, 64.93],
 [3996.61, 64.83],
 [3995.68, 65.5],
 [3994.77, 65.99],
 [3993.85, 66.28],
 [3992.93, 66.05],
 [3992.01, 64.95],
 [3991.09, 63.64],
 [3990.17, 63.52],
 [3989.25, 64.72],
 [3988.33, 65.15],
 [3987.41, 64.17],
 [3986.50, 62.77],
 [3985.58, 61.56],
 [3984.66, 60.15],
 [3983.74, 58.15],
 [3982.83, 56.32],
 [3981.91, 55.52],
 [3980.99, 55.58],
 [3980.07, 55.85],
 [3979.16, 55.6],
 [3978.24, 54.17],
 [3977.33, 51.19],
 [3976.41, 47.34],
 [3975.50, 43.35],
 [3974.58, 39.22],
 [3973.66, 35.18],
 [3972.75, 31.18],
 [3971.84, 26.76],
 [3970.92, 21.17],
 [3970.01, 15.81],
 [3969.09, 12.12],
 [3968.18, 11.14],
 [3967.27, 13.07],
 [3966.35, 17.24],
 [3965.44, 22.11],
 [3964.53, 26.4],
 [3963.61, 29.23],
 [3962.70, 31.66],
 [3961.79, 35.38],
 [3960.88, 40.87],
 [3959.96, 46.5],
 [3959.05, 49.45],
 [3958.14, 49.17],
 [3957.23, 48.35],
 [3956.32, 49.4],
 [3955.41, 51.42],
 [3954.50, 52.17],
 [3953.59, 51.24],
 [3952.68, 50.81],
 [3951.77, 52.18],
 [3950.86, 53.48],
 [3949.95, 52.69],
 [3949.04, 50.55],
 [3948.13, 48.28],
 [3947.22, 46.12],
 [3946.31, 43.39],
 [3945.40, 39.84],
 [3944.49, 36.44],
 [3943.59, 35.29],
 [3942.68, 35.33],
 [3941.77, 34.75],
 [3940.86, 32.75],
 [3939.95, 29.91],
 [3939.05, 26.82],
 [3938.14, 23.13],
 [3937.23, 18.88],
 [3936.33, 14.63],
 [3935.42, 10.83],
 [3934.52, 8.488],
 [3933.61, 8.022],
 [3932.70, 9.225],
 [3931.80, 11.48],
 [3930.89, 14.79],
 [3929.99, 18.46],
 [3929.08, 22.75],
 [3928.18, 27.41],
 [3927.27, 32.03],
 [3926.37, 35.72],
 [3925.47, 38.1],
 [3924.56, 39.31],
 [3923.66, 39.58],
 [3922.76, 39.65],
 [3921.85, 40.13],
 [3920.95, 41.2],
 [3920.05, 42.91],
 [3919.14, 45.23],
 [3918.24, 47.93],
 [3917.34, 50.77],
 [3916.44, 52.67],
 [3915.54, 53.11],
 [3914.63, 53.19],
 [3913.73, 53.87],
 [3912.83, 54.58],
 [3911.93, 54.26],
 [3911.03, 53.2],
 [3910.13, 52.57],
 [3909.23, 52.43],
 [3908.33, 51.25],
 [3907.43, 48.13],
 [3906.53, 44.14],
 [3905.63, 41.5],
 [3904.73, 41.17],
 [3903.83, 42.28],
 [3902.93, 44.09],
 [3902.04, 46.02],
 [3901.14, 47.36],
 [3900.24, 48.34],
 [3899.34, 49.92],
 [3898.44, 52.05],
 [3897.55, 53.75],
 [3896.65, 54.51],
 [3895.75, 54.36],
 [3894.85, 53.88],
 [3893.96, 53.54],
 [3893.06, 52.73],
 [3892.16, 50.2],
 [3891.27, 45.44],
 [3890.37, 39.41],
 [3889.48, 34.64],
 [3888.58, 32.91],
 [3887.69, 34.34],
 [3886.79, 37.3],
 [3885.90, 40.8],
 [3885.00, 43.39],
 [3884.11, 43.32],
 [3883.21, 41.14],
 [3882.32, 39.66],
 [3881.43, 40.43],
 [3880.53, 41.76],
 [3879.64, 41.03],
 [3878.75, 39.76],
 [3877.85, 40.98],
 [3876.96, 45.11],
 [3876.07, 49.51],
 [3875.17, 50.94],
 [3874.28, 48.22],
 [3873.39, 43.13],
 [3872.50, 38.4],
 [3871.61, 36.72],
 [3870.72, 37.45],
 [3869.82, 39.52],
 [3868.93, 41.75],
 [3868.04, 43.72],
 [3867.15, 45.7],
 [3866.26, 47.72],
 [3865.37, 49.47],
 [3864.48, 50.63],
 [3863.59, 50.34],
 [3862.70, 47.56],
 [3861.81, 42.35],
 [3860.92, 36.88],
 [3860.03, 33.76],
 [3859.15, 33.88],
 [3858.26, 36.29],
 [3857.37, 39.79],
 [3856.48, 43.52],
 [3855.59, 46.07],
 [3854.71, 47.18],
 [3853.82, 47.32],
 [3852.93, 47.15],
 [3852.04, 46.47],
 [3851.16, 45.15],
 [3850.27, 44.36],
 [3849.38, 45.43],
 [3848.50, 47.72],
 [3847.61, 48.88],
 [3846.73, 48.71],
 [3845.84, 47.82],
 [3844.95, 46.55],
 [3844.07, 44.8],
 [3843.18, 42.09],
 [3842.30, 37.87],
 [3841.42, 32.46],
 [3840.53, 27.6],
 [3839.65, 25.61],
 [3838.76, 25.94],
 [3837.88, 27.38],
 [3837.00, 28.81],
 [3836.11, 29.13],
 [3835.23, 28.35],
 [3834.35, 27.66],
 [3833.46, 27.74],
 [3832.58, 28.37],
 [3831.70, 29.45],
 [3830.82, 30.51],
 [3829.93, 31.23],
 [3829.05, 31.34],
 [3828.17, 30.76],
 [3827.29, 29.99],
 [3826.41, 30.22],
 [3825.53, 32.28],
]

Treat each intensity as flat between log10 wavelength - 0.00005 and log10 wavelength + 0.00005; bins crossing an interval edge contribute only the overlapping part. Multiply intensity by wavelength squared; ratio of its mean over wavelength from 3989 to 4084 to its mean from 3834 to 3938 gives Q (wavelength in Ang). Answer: 1.7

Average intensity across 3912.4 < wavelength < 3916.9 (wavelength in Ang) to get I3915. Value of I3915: 53.4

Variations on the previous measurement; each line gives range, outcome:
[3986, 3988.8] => 64.1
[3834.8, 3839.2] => 27.9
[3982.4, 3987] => 60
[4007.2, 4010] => 67.5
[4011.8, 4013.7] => 68.9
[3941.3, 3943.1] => 34.9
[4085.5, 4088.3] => 73.4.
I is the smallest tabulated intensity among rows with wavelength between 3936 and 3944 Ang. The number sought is 14.63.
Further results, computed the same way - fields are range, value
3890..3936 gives 8.022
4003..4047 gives 53.83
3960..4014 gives 11.14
